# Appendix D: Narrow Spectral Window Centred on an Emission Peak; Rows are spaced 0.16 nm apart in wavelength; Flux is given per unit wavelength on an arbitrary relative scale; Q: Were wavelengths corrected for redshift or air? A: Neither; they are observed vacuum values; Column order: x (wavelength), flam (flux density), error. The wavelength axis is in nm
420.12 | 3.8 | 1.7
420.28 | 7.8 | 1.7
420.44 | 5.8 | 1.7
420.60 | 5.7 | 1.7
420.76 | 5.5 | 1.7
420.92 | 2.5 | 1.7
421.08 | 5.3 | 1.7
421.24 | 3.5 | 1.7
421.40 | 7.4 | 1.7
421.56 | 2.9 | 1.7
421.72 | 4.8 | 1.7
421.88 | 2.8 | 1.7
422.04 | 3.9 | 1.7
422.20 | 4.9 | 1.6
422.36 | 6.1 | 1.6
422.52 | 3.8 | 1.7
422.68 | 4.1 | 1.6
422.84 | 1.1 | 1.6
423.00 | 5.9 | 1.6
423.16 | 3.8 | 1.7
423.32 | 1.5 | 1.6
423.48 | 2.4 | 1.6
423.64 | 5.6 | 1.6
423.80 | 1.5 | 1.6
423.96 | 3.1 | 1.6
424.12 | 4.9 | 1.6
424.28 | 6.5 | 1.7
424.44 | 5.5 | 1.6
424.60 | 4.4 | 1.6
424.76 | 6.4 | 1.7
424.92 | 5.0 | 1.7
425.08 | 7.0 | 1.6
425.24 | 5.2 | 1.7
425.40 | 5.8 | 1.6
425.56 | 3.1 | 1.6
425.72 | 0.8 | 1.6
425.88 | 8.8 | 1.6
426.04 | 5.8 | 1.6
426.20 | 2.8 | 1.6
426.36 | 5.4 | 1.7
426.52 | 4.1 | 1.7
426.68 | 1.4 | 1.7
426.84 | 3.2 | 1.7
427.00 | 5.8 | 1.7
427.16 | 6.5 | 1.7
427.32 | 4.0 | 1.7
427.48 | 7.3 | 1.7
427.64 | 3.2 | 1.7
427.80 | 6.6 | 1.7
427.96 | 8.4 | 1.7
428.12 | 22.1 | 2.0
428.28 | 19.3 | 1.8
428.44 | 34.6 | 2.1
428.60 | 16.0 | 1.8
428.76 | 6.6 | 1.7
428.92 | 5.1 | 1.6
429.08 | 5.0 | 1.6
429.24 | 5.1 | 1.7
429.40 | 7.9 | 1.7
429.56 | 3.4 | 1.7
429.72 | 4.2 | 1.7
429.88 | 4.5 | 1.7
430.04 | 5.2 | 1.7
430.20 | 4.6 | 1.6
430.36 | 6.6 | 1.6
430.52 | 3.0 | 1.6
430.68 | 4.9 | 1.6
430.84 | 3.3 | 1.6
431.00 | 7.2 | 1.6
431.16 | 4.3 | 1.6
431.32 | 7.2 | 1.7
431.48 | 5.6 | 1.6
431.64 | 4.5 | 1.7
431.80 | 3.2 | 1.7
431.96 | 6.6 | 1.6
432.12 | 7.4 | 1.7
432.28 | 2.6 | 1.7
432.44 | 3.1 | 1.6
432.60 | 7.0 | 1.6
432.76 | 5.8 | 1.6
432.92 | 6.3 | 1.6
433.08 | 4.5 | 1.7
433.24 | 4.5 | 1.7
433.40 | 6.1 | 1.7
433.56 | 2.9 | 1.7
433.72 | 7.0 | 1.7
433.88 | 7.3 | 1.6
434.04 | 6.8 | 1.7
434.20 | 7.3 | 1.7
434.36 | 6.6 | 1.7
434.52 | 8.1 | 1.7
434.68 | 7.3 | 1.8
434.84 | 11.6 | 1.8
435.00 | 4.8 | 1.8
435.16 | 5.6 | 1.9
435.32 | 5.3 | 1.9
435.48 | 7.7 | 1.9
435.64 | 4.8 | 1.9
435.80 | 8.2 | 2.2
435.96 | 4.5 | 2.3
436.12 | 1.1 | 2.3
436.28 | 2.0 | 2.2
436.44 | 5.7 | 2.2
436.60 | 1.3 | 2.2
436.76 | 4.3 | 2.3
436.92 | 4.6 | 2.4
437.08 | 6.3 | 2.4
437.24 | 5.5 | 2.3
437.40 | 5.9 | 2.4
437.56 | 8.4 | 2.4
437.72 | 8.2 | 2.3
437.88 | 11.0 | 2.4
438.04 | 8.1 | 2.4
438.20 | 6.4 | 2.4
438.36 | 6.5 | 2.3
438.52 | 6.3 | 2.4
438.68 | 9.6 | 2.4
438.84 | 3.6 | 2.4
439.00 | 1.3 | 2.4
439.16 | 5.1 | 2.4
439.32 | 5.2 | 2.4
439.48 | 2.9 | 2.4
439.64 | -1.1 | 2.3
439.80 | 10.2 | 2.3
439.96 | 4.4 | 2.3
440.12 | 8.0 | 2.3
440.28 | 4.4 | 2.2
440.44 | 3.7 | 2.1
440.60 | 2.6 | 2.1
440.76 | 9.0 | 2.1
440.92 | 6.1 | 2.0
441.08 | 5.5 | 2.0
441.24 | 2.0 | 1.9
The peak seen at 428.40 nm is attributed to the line [O II] 3727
